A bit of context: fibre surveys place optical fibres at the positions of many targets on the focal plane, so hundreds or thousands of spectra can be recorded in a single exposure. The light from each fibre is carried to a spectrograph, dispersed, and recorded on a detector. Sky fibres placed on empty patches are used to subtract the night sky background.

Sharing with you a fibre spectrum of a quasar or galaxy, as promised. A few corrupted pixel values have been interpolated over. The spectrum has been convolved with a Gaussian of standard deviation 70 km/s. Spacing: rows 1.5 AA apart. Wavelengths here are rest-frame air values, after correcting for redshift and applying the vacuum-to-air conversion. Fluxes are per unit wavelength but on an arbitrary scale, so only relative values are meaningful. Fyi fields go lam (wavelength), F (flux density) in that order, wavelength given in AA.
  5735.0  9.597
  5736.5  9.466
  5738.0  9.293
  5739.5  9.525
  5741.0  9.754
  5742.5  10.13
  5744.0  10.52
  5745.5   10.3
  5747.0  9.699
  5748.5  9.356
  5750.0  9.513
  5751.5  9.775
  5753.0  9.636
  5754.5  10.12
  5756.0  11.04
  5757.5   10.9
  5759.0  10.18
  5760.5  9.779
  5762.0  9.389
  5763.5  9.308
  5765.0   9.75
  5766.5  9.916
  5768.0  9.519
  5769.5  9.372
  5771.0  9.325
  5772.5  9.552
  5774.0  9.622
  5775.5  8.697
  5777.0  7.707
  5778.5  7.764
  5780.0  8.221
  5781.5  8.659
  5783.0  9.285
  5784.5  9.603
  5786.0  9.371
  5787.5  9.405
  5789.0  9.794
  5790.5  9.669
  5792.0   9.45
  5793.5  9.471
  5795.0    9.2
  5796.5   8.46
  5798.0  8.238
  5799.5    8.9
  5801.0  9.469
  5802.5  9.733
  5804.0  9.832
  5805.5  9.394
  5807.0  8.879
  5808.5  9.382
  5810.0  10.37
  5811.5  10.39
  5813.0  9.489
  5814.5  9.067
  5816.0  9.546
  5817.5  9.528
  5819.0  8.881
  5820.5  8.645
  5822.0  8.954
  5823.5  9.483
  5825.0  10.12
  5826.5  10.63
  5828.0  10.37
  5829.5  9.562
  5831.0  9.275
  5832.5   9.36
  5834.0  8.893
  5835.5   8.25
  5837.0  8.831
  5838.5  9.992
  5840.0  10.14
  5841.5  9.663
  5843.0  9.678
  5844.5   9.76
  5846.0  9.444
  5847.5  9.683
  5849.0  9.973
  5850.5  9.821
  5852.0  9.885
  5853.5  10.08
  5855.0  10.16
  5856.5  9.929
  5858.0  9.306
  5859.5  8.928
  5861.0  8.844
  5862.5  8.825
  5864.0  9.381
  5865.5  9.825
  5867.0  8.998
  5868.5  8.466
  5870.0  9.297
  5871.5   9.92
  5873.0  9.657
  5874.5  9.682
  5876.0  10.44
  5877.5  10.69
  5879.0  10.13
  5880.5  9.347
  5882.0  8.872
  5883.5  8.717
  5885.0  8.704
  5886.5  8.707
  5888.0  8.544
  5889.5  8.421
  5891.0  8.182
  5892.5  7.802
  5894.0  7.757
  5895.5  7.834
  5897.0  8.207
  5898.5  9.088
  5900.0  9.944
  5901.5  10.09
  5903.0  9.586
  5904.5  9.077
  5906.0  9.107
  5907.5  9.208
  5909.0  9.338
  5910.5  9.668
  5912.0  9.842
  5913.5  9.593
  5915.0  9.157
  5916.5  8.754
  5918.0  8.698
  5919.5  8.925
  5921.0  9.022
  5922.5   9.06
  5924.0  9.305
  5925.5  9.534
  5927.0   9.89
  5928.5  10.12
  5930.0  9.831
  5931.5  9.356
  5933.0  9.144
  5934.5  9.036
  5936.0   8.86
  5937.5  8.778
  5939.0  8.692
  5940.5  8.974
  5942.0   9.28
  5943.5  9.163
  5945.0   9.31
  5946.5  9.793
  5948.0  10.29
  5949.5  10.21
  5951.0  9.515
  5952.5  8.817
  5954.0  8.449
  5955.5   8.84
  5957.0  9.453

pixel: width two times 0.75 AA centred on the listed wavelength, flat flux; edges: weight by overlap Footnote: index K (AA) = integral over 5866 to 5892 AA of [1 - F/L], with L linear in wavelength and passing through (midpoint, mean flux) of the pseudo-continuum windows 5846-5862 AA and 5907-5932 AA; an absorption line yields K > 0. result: 0.9 AA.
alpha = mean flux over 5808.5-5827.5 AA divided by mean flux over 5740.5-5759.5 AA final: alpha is 1.0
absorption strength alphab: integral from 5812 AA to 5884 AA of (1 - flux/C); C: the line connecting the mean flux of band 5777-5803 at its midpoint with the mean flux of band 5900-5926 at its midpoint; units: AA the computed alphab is -2.7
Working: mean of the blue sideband 9.05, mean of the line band 9.51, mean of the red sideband 9.31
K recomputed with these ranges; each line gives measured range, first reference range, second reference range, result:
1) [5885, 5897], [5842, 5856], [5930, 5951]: 1.7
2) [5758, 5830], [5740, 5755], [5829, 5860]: 2.6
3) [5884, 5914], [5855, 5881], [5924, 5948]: 1.6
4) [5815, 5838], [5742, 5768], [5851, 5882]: 0.8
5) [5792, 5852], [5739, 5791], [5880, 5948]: -0.6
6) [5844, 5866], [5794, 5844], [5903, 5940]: -0.5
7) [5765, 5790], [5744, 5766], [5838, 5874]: 1.8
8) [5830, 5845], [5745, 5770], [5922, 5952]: 0.4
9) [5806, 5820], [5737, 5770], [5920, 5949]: 0.3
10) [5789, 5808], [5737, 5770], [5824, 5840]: 0.9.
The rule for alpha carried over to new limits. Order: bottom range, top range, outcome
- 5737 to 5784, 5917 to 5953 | 0.98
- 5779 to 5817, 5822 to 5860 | 1.03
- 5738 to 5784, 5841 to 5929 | 0.97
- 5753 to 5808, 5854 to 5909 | 0.98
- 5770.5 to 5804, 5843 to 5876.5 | 1.05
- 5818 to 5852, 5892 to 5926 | 0.95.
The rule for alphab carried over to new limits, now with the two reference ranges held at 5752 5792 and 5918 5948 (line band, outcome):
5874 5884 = -0.41 AA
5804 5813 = -0.26 AA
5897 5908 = -0.06 AA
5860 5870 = 0.30 AA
